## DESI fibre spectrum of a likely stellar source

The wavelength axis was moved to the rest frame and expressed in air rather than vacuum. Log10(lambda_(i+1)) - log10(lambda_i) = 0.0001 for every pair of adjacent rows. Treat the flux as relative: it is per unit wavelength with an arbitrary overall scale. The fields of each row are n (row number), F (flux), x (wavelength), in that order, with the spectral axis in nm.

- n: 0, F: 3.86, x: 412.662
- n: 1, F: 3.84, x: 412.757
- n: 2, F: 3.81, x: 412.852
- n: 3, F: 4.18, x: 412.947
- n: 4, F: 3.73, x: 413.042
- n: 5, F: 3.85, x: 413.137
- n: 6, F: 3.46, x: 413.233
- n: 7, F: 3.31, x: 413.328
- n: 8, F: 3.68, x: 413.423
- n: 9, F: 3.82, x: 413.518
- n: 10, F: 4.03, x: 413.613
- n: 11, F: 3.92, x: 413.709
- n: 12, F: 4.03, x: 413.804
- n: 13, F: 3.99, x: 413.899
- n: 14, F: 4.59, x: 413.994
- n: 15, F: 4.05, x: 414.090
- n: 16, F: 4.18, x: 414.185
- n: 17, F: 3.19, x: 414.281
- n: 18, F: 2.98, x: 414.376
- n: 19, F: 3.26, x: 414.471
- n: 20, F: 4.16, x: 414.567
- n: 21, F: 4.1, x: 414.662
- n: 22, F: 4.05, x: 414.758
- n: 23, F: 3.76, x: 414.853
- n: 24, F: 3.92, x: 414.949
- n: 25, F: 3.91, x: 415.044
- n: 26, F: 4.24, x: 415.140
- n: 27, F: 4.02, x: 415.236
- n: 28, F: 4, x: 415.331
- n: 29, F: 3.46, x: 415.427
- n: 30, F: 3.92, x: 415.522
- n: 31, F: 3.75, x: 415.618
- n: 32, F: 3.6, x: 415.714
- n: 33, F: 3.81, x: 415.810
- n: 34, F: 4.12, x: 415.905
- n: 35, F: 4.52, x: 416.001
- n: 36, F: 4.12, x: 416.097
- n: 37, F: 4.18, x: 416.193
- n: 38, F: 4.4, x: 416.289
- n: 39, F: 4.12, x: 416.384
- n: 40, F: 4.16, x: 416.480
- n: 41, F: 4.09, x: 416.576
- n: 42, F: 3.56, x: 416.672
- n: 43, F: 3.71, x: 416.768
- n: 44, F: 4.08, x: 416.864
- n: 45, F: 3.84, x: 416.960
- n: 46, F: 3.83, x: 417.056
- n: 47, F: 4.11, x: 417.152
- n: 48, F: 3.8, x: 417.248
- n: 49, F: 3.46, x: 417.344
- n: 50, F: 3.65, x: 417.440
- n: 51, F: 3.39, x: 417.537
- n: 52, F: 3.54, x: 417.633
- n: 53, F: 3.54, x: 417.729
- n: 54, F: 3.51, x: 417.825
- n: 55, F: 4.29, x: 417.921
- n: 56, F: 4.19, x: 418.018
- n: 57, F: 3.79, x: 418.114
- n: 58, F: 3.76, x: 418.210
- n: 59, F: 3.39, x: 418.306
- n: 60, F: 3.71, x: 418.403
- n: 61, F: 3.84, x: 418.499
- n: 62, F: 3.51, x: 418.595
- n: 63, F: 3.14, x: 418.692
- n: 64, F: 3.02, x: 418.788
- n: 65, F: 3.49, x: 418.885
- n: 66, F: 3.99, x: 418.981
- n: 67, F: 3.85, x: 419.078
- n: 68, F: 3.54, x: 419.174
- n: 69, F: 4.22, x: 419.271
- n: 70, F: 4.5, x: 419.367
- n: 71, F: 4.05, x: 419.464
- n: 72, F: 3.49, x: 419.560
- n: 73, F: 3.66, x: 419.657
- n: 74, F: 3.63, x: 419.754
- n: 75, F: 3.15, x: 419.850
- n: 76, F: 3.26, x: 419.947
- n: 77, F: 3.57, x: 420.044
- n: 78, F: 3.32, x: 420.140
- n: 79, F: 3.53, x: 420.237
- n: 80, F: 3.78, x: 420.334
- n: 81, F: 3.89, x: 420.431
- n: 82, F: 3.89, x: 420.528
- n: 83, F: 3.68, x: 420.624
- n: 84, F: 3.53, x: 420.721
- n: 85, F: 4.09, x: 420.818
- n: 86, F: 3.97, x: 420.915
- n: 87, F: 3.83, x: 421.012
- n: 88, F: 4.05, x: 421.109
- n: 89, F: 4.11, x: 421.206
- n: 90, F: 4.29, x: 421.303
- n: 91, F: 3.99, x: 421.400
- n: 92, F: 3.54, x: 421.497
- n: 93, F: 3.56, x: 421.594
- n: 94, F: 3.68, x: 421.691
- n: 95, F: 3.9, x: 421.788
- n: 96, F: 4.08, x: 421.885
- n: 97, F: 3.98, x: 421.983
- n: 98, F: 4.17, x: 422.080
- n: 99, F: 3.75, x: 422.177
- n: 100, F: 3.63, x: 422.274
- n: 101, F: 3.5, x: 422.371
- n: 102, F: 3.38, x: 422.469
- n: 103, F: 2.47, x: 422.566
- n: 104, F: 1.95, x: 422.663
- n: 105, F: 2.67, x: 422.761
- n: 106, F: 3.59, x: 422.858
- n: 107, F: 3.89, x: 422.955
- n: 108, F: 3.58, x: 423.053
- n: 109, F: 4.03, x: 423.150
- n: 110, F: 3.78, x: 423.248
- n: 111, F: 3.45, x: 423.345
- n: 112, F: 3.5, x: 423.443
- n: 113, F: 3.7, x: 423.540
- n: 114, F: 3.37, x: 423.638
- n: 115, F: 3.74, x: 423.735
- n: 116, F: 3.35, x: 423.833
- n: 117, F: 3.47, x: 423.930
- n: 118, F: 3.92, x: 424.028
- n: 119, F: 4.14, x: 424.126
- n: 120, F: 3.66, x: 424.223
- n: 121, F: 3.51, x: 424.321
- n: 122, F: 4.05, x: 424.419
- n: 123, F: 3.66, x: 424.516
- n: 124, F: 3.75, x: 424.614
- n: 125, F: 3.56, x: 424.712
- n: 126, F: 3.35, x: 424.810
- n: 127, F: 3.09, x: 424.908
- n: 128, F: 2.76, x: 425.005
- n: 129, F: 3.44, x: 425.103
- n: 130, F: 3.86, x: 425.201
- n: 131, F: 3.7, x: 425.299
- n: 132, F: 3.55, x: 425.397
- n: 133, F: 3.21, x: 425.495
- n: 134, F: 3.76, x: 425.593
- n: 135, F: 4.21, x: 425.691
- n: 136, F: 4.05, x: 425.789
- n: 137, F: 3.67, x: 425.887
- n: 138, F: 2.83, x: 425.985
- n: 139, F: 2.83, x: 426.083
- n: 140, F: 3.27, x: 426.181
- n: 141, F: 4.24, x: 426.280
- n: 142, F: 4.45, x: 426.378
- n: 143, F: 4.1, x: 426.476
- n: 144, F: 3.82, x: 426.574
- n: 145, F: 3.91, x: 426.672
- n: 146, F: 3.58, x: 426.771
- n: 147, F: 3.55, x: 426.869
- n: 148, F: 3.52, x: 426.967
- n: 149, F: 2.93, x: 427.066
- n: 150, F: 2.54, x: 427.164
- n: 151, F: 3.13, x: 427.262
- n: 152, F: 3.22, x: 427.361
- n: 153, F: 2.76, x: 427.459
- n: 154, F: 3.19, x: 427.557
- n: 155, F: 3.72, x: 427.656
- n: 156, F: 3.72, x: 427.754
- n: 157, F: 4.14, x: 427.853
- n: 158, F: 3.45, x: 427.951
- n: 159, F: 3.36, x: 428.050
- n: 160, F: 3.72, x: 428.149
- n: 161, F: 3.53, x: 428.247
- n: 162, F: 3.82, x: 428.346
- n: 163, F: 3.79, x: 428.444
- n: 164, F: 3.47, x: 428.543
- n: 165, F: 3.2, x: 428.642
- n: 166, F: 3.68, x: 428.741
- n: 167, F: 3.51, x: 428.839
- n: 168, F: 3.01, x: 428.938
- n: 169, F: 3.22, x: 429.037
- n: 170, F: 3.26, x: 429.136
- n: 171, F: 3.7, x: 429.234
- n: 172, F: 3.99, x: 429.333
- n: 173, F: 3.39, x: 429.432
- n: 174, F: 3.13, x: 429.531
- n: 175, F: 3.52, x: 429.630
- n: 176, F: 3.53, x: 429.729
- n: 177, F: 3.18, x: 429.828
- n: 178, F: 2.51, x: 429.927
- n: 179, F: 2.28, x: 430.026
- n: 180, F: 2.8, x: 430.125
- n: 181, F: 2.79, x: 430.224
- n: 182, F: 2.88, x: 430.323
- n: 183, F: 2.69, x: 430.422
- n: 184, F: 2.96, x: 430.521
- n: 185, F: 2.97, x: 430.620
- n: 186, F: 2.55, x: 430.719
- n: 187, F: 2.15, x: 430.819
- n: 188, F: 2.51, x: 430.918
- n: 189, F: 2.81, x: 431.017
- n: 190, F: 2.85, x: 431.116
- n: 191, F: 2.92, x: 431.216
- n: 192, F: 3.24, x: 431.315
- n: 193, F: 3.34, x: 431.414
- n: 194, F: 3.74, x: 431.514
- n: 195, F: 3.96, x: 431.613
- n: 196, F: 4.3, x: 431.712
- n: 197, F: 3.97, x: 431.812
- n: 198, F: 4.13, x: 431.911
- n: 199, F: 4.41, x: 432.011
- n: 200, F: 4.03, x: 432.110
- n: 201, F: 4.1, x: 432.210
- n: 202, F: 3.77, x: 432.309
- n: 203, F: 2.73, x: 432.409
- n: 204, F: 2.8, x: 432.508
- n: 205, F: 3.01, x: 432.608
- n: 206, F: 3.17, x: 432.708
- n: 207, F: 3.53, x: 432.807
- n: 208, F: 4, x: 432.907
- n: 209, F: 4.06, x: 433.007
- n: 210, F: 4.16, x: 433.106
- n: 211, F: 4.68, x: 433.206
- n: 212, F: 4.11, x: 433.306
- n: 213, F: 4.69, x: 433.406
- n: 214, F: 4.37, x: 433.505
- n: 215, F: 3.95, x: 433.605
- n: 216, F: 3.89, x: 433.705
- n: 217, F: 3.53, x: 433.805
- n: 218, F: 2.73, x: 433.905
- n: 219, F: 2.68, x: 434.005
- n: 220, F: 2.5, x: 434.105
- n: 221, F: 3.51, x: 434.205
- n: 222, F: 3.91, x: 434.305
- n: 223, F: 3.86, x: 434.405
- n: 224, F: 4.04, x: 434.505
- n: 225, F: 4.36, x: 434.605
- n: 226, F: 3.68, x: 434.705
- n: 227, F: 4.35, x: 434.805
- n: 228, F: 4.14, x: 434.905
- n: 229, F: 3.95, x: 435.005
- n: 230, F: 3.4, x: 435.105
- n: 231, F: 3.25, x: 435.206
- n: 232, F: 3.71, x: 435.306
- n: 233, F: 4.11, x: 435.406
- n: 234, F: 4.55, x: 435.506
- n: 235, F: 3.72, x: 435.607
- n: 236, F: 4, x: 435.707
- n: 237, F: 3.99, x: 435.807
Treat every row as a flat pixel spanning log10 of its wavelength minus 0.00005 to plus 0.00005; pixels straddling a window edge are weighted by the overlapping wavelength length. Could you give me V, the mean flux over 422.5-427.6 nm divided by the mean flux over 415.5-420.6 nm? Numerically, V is 0.92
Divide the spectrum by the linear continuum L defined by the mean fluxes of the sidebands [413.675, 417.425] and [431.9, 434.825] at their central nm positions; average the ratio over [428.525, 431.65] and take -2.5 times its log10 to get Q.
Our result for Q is 0.212 mag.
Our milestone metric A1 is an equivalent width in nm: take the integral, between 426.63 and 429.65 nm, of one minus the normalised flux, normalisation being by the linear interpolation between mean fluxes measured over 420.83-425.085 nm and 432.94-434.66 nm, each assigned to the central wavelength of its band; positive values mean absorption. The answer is 0.23 nm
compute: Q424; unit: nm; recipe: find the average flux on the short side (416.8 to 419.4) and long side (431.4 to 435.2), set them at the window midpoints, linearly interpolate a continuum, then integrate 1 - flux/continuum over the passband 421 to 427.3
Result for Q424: 0.27 nm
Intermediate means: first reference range 3.74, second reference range 3.77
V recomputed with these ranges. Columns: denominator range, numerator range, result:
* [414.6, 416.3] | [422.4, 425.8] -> 0.88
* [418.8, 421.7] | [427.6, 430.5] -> 0.89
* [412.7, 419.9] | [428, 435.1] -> 0.91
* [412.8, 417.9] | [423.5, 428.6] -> 0.92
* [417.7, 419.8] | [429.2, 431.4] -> 0.80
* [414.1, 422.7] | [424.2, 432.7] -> 0.90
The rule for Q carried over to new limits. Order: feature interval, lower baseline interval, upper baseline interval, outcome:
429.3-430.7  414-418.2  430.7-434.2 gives 0.19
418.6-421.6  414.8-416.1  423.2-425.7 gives 0.01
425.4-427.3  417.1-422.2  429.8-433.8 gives 0.00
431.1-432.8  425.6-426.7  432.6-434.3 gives 0.04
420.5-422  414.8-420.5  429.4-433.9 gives -0.05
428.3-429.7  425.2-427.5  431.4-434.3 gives 0.04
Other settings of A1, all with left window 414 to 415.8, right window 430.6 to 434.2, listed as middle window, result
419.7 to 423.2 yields 0.07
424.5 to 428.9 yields 0.11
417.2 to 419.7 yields 0.04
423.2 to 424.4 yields 0.01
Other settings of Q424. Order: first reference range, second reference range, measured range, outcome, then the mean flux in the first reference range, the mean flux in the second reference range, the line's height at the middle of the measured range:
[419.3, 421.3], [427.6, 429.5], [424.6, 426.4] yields 0.046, 3.77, 3.56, 3.63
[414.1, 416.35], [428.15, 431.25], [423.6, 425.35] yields -0.088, 3.9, 3.13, 3.41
